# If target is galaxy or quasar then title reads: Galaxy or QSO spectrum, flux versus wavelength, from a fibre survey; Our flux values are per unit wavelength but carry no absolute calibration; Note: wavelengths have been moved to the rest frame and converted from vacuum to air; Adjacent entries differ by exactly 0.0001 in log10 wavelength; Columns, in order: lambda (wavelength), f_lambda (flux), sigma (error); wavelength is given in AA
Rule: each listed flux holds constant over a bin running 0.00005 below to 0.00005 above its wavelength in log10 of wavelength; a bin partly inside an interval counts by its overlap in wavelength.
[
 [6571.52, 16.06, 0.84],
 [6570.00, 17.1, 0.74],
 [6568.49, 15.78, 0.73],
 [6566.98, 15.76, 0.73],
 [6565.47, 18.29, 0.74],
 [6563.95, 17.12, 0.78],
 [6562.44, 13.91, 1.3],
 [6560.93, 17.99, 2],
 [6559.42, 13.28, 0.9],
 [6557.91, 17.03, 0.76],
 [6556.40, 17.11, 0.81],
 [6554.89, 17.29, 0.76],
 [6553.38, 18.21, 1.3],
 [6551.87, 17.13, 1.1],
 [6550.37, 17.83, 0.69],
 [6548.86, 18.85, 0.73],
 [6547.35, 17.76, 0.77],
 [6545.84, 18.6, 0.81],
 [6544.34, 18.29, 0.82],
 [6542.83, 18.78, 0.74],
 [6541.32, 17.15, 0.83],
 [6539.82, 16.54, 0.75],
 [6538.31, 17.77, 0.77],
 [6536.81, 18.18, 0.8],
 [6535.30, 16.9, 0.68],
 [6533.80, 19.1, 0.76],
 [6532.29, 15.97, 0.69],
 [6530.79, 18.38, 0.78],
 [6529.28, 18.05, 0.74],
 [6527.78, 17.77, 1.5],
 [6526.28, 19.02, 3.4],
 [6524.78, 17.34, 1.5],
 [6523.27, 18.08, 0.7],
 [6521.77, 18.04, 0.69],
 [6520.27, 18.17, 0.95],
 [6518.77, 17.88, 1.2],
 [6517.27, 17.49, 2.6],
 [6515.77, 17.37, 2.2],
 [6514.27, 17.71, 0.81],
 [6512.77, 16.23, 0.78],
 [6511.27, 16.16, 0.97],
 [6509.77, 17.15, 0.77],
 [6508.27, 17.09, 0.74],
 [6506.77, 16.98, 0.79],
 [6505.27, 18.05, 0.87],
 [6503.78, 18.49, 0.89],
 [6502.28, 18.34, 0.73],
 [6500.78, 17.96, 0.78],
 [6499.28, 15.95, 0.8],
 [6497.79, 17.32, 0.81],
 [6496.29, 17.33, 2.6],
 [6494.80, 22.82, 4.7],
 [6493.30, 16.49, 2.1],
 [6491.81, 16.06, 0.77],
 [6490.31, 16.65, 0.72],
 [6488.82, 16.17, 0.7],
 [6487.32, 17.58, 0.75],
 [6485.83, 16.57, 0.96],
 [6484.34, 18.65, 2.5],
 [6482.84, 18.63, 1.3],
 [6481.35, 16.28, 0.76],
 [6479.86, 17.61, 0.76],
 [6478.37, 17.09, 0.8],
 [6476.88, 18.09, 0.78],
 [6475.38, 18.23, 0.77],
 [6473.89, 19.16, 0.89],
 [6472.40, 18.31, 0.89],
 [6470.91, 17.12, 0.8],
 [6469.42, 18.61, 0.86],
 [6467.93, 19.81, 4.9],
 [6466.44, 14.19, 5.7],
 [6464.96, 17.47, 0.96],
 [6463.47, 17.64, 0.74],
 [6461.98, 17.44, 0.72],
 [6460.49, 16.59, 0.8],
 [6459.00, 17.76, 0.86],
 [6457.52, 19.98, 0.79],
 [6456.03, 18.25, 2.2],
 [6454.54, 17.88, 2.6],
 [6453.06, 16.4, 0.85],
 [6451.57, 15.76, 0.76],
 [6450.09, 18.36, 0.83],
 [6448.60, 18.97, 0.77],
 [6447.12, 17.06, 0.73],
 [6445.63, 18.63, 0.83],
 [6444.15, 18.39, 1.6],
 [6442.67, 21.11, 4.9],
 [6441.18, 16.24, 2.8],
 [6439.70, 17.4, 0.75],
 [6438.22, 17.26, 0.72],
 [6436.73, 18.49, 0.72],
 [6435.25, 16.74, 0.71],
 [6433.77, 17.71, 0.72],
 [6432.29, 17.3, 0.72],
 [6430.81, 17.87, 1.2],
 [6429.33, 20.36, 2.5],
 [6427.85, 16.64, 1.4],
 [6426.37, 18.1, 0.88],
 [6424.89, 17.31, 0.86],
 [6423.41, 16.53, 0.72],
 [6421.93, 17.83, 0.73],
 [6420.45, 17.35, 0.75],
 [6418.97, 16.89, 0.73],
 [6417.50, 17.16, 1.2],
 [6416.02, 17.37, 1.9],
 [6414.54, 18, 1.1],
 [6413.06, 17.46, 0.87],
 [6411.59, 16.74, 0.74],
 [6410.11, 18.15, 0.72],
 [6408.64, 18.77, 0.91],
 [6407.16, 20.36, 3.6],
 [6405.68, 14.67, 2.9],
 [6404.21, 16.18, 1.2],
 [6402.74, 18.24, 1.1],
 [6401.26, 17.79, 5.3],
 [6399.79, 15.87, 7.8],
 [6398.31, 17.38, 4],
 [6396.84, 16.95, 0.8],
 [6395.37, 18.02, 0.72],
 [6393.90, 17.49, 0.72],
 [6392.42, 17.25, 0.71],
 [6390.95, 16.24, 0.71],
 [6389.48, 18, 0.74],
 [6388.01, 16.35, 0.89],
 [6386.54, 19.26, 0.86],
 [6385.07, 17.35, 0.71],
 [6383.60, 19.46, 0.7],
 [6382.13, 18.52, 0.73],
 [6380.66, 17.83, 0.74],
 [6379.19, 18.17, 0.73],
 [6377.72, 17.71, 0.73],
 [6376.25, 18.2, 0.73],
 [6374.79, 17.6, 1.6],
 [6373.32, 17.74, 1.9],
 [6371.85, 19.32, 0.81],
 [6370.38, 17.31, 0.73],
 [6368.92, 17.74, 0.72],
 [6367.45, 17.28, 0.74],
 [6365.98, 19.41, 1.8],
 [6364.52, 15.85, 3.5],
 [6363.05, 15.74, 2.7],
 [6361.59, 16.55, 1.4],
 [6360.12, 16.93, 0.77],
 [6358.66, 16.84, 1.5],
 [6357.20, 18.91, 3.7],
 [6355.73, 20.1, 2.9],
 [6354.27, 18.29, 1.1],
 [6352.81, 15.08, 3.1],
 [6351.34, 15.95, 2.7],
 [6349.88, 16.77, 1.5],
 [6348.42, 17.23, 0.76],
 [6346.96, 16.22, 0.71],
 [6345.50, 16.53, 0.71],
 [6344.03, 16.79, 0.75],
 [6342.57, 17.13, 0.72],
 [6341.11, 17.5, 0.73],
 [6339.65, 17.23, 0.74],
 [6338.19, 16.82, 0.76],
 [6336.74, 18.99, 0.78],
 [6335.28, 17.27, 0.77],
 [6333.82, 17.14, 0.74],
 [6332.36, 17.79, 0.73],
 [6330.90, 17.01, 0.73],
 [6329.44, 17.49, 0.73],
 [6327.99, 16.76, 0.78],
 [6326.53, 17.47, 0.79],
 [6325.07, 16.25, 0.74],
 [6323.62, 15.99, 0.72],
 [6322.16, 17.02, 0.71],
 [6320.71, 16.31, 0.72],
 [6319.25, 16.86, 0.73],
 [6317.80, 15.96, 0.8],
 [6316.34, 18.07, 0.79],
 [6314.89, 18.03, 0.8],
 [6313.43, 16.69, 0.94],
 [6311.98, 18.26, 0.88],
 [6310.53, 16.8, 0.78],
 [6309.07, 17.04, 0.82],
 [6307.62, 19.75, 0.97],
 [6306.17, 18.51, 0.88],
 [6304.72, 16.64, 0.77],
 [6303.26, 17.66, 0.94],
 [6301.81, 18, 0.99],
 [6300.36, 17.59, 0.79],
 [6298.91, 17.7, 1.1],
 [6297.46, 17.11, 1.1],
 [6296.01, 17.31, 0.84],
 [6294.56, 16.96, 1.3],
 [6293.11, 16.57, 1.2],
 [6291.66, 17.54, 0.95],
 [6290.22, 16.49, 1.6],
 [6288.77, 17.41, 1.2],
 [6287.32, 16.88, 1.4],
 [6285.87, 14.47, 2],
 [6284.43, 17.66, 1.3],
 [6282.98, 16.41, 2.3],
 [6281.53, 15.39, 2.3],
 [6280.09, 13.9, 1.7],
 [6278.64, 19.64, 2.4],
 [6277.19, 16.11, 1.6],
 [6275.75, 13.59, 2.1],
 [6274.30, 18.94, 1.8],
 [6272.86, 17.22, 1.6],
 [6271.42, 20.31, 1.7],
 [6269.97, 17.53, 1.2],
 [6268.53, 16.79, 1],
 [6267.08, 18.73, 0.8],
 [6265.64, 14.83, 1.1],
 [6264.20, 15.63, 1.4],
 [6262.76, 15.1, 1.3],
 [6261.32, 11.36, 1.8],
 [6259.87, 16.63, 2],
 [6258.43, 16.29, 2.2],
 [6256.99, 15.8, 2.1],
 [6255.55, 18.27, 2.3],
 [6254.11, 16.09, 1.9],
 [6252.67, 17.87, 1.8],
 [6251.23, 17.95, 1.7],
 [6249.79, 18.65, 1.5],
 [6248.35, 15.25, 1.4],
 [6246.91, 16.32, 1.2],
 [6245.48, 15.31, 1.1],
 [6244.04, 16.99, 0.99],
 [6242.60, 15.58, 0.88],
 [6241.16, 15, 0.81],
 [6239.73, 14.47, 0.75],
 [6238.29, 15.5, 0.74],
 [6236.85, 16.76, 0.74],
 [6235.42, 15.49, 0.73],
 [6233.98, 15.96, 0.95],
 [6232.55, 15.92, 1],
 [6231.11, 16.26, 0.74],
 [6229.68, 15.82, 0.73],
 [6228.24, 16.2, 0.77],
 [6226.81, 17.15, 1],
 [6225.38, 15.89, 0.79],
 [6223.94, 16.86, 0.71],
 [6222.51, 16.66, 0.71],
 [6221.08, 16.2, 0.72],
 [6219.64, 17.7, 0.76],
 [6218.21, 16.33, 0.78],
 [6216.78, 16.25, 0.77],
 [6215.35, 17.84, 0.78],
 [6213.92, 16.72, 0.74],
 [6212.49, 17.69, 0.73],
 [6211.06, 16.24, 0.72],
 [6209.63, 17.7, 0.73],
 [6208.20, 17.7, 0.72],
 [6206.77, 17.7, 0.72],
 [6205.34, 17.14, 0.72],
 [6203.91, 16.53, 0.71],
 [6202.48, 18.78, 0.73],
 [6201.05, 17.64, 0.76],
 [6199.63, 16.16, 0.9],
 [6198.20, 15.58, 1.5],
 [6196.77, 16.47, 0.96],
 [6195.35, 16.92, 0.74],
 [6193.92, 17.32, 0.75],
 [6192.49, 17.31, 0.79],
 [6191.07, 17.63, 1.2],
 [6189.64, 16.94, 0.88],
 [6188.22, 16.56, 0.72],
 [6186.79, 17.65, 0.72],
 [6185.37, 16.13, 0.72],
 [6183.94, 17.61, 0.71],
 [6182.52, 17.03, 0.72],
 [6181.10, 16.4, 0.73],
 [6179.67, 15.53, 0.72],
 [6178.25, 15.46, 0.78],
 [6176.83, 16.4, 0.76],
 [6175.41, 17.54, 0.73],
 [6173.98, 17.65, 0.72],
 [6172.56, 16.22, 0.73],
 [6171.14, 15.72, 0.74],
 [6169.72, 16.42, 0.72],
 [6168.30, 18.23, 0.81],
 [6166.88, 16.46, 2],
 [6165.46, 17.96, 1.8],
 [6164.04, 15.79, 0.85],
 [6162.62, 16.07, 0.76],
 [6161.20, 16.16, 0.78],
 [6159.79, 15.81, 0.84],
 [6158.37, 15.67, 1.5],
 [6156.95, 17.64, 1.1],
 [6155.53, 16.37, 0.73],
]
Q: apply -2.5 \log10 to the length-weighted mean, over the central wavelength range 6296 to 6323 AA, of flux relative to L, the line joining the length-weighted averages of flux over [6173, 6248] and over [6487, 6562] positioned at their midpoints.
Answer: -0.03 mag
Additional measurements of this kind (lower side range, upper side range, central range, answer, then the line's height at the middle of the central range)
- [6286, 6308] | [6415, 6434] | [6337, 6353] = 0.04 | 17.4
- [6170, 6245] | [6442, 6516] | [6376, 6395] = -0.03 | 17.3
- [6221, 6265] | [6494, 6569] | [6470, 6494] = -0.01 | 17.3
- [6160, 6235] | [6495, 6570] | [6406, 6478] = -0.03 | 17.3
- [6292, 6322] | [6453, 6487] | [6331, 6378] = 0.01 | 17.5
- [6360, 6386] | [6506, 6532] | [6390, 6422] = 0.02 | 17.7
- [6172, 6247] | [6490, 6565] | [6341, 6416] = -0.02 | 17.1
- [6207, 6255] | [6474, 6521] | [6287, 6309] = -0.04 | 16.8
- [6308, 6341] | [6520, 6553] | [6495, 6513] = 0.02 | 17.8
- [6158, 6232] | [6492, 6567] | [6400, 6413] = -0.02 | 17.3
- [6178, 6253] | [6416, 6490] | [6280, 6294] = 0.04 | 17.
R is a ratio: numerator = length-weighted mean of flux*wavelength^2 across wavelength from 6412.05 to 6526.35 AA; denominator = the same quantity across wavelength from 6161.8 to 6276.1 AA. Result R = 1.15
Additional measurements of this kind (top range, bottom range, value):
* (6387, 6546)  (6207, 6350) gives 1.11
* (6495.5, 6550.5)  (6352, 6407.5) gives 1.05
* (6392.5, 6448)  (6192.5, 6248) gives 1.13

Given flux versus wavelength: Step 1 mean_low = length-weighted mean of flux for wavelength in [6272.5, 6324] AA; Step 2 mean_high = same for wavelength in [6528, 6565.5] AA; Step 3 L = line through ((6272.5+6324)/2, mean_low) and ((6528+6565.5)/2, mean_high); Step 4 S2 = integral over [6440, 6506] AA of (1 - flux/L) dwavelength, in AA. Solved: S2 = -1.8 AA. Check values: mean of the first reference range 17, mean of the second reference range 17.4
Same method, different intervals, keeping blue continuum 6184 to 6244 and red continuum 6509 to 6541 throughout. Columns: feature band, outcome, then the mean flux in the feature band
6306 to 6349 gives -0.6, 17.2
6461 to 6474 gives -0.2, 17.7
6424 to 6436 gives -0.3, 17.7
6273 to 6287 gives 0.5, 16.3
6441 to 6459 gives -0.8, 18.1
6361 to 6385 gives -0.9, 17.8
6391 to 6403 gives -0.1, 17.3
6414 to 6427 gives -0.1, 17.4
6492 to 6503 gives -0.3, 17.9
